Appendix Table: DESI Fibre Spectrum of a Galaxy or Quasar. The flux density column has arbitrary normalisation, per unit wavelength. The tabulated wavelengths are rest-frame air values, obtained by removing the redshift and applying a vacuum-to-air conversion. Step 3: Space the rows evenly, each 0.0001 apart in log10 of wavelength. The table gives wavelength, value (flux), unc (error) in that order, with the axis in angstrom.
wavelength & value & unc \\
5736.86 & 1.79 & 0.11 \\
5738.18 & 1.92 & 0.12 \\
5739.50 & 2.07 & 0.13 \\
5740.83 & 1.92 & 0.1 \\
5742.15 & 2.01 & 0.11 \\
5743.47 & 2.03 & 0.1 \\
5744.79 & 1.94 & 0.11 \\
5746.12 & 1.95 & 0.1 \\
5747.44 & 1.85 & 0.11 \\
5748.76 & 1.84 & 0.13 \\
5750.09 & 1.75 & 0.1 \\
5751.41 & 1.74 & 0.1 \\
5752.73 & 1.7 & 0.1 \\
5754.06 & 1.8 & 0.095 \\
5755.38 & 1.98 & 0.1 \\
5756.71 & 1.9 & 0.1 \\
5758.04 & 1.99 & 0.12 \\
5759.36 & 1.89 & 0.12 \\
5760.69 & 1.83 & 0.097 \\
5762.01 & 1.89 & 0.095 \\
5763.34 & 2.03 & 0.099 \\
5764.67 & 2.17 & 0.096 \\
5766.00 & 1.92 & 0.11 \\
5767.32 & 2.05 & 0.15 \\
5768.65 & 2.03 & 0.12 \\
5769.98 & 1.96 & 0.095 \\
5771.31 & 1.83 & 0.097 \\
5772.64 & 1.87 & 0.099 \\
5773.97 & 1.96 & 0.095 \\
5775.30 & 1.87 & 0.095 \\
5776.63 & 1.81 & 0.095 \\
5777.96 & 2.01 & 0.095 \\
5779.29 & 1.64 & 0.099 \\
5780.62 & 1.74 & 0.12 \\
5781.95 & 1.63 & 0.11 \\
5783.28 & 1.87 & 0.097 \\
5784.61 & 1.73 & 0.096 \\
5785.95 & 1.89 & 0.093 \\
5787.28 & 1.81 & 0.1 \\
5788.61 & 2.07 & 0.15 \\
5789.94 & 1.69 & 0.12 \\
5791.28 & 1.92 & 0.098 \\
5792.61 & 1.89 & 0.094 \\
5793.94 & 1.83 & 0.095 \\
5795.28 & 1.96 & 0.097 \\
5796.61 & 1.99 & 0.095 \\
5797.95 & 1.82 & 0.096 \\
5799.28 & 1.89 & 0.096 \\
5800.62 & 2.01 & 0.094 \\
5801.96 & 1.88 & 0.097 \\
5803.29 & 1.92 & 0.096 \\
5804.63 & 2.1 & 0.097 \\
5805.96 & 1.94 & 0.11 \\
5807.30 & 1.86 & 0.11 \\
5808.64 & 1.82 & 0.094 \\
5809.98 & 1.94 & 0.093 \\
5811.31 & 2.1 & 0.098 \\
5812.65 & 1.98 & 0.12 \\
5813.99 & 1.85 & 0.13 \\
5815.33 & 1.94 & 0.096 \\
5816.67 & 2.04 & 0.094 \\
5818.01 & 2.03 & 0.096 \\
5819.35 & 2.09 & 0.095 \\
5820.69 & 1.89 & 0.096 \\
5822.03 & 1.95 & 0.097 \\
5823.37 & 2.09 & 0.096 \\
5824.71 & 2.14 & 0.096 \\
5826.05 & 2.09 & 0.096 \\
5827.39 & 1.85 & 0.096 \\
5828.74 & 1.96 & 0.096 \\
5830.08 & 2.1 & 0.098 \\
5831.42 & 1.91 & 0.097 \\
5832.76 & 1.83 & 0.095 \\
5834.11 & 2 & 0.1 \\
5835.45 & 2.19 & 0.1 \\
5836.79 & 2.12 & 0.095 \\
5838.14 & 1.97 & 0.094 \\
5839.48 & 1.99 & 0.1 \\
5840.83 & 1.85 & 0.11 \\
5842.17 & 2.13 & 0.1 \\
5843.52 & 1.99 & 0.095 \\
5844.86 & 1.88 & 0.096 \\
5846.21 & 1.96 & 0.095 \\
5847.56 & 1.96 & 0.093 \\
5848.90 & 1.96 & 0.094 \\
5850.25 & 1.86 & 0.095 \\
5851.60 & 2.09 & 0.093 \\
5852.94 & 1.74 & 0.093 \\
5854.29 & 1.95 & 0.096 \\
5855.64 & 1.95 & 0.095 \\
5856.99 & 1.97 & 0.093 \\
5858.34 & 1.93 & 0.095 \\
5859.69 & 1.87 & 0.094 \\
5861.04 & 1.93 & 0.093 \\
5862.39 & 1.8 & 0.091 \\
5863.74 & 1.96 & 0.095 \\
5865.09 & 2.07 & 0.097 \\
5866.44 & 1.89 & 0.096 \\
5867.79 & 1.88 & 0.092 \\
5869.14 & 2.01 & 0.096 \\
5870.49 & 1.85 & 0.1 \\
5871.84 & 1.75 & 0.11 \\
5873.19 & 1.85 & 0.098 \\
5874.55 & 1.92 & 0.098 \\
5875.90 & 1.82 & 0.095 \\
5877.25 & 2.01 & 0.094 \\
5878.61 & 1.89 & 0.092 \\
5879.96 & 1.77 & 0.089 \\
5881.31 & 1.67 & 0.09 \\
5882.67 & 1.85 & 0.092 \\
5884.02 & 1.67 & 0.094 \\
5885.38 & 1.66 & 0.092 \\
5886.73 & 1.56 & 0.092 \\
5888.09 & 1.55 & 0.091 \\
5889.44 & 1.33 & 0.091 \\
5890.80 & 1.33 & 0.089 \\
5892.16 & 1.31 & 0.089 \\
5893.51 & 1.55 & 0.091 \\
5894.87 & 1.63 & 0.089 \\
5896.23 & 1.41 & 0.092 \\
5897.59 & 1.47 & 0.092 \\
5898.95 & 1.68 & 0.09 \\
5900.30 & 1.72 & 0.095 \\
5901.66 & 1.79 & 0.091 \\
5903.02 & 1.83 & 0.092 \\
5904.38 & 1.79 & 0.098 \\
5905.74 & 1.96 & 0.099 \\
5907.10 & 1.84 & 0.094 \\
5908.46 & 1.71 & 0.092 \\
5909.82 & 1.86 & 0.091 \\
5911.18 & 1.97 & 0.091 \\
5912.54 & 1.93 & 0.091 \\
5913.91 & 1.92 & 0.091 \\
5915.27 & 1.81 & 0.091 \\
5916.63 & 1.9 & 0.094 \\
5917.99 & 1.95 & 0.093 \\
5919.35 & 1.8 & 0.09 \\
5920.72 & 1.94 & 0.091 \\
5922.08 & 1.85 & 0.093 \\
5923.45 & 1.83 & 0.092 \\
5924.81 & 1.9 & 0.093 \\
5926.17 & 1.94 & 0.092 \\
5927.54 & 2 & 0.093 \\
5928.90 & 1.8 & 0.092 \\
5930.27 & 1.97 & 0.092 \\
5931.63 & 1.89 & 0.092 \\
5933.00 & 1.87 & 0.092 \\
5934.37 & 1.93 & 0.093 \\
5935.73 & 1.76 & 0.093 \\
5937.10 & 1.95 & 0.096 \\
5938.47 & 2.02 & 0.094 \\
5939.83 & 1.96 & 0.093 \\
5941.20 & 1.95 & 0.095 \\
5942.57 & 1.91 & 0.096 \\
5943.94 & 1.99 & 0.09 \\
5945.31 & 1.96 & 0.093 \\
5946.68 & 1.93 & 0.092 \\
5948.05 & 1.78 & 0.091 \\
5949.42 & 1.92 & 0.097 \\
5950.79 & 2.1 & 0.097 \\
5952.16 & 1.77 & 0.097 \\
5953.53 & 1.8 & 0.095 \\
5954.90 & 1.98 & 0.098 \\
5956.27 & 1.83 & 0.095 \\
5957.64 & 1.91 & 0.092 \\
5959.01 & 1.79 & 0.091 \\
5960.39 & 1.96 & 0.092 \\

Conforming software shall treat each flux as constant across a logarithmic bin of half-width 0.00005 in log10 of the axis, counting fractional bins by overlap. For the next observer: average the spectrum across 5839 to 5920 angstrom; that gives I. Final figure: 1.81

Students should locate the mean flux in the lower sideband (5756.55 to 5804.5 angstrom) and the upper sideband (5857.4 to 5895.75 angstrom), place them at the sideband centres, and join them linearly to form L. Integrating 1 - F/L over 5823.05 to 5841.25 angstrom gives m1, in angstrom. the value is -1.83 angstrom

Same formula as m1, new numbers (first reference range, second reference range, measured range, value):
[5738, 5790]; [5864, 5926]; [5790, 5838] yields -3.1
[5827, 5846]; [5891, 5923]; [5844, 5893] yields 1.8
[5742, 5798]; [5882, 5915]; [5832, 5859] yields -3.1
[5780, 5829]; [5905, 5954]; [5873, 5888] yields 1.0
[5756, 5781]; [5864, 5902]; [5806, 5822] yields -1.1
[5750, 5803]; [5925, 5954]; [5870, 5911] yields 4.3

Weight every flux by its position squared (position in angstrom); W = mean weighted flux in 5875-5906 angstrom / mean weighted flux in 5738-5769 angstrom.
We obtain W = 0.90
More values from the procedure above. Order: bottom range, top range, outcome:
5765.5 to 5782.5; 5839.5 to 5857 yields 1.07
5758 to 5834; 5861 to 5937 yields 0.97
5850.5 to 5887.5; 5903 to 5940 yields 1.03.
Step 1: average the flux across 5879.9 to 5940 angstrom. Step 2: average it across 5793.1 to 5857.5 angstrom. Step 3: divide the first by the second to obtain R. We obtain 0.9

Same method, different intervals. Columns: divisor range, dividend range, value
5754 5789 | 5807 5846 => 1.05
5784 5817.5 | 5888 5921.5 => 0.90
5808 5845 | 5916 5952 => 0.96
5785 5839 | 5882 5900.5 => 0.79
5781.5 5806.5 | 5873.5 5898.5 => 0.87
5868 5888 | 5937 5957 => 1.07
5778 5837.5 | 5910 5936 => 0.98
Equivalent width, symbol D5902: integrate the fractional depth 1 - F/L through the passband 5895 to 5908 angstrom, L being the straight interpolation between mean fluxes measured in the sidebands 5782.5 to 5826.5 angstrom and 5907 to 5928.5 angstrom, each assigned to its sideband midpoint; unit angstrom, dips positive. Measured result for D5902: 1.2 angstrom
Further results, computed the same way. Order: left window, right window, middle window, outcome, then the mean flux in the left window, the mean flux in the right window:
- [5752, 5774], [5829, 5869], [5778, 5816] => 1.1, 1.93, 1.96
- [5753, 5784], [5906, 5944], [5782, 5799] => 0.3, 1.9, 1.9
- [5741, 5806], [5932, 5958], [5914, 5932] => 0.2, 1.89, 1.91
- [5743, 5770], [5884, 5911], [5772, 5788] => 0.4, 1.91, 1.64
